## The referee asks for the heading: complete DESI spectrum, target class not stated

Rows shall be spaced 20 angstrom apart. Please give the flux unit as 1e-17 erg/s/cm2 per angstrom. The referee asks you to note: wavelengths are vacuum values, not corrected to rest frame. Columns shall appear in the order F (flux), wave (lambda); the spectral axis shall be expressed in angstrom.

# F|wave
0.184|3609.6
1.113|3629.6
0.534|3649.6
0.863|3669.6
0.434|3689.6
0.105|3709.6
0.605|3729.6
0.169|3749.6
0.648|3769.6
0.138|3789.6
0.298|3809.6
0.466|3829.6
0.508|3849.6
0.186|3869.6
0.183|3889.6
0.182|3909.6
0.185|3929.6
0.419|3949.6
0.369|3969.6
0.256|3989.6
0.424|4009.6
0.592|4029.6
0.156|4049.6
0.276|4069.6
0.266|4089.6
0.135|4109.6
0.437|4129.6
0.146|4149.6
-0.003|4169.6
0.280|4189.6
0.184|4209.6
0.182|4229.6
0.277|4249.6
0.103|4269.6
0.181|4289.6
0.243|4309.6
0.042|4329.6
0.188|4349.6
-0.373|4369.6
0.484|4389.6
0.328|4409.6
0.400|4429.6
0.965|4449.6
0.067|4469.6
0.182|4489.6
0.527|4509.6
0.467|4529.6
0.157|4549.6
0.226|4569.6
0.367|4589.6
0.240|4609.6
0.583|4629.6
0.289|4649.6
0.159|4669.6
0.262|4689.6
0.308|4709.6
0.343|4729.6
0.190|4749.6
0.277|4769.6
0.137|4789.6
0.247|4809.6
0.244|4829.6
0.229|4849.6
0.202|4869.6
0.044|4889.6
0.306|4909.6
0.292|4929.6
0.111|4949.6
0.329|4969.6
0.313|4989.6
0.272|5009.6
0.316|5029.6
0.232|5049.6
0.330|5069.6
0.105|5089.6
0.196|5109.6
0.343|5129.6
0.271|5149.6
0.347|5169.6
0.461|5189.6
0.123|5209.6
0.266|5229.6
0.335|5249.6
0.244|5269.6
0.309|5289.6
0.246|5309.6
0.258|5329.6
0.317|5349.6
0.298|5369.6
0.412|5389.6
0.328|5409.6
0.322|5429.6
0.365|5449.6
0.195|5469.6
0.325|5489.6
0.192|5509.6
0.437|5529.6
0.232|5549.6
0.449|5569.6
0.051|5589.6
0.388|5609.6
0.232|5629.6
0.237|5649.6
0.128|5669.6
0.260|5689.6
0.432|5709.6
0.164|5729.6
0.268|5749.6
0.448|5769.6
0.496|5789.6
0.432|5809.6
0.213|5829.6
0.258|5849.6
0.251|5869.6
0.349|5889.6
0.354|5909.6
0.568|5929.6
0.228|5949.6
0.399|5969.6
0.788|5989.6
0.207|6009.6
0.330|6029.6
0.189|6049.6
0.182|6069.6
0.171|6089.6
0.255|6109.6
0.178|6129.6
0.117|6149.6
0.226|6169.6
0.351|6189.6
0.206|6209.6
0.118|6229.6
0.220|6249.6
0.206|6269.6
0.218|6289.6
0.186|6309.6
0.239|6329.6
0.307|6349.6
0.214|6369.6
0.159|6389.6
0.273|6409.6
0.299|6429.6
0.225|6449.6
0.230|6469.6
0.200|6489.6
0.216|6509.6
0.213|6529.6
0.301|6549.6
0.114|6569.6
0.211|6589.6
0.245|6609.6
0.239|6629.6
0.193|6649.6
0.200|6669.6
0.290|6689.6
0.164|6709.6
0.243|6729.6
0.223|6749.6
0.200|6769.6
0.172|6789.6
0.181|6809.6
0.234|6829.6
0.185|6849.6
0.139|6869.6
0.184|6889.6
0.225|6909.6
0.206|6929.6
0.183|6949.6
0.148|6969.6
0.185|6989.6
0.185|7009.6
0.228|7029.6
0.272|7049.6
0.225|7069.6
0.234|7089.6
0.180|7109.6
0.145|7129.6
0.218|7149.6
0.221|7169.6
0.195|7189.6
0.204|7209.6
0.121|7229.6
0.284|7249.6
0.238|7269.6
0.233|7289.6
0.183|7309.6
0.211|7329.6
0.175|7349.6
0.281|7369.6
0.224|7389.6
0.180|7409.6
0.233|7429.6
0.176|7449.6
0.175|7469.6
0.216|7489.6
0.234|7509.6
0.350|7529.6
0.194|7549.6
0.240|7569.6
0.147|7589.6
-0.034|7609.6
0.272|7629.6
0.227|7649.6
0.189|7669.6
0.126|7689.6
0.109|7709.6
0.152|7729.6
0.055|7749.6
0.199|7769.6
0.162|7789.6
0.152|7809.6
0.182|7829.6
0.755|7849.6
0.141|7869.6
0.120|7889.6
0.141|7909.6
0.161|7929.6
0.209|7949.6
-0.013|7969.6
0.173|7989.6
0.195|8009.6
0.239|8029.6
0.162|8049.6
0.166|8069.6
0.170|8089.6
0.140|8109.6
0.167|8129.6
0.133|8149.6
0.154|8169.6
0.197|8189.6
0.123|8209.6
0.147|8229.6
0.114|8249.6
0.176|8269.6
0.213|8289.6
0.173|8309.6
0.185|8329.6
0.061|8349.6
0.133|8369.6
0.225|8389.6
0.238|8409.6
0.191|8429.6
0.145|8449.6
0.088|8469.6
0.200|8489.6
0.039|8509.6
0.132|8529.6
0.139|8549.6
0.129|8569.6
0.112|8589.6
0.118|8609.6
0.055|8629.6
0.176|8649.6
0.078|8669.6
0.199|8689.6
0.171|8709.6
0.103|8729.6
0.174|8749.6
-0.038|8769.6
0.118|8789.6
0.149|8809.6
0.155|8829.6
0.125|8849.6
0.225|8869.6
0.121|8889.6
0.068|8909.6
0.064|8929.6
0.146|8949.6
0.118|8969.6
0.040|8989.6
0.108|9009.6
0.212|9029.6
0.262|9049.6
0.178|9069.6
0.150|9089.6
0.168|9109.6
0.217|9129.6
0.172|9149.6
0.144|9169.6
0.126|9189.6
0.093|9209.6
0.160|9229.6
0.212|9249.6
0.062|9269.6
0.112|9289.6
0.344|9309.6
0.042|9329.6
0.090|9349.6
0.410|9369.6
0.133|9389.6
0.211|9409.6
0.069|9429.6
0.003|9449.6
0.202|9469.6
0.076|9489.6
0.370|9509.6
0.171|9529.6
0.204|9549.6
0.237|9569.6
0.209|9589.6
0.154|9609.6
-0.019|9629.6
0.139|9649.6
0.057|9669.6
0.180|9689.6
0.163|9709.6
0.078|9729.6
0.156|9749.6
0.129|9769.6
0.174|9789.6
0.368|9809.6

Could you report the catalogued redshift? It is 0.19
